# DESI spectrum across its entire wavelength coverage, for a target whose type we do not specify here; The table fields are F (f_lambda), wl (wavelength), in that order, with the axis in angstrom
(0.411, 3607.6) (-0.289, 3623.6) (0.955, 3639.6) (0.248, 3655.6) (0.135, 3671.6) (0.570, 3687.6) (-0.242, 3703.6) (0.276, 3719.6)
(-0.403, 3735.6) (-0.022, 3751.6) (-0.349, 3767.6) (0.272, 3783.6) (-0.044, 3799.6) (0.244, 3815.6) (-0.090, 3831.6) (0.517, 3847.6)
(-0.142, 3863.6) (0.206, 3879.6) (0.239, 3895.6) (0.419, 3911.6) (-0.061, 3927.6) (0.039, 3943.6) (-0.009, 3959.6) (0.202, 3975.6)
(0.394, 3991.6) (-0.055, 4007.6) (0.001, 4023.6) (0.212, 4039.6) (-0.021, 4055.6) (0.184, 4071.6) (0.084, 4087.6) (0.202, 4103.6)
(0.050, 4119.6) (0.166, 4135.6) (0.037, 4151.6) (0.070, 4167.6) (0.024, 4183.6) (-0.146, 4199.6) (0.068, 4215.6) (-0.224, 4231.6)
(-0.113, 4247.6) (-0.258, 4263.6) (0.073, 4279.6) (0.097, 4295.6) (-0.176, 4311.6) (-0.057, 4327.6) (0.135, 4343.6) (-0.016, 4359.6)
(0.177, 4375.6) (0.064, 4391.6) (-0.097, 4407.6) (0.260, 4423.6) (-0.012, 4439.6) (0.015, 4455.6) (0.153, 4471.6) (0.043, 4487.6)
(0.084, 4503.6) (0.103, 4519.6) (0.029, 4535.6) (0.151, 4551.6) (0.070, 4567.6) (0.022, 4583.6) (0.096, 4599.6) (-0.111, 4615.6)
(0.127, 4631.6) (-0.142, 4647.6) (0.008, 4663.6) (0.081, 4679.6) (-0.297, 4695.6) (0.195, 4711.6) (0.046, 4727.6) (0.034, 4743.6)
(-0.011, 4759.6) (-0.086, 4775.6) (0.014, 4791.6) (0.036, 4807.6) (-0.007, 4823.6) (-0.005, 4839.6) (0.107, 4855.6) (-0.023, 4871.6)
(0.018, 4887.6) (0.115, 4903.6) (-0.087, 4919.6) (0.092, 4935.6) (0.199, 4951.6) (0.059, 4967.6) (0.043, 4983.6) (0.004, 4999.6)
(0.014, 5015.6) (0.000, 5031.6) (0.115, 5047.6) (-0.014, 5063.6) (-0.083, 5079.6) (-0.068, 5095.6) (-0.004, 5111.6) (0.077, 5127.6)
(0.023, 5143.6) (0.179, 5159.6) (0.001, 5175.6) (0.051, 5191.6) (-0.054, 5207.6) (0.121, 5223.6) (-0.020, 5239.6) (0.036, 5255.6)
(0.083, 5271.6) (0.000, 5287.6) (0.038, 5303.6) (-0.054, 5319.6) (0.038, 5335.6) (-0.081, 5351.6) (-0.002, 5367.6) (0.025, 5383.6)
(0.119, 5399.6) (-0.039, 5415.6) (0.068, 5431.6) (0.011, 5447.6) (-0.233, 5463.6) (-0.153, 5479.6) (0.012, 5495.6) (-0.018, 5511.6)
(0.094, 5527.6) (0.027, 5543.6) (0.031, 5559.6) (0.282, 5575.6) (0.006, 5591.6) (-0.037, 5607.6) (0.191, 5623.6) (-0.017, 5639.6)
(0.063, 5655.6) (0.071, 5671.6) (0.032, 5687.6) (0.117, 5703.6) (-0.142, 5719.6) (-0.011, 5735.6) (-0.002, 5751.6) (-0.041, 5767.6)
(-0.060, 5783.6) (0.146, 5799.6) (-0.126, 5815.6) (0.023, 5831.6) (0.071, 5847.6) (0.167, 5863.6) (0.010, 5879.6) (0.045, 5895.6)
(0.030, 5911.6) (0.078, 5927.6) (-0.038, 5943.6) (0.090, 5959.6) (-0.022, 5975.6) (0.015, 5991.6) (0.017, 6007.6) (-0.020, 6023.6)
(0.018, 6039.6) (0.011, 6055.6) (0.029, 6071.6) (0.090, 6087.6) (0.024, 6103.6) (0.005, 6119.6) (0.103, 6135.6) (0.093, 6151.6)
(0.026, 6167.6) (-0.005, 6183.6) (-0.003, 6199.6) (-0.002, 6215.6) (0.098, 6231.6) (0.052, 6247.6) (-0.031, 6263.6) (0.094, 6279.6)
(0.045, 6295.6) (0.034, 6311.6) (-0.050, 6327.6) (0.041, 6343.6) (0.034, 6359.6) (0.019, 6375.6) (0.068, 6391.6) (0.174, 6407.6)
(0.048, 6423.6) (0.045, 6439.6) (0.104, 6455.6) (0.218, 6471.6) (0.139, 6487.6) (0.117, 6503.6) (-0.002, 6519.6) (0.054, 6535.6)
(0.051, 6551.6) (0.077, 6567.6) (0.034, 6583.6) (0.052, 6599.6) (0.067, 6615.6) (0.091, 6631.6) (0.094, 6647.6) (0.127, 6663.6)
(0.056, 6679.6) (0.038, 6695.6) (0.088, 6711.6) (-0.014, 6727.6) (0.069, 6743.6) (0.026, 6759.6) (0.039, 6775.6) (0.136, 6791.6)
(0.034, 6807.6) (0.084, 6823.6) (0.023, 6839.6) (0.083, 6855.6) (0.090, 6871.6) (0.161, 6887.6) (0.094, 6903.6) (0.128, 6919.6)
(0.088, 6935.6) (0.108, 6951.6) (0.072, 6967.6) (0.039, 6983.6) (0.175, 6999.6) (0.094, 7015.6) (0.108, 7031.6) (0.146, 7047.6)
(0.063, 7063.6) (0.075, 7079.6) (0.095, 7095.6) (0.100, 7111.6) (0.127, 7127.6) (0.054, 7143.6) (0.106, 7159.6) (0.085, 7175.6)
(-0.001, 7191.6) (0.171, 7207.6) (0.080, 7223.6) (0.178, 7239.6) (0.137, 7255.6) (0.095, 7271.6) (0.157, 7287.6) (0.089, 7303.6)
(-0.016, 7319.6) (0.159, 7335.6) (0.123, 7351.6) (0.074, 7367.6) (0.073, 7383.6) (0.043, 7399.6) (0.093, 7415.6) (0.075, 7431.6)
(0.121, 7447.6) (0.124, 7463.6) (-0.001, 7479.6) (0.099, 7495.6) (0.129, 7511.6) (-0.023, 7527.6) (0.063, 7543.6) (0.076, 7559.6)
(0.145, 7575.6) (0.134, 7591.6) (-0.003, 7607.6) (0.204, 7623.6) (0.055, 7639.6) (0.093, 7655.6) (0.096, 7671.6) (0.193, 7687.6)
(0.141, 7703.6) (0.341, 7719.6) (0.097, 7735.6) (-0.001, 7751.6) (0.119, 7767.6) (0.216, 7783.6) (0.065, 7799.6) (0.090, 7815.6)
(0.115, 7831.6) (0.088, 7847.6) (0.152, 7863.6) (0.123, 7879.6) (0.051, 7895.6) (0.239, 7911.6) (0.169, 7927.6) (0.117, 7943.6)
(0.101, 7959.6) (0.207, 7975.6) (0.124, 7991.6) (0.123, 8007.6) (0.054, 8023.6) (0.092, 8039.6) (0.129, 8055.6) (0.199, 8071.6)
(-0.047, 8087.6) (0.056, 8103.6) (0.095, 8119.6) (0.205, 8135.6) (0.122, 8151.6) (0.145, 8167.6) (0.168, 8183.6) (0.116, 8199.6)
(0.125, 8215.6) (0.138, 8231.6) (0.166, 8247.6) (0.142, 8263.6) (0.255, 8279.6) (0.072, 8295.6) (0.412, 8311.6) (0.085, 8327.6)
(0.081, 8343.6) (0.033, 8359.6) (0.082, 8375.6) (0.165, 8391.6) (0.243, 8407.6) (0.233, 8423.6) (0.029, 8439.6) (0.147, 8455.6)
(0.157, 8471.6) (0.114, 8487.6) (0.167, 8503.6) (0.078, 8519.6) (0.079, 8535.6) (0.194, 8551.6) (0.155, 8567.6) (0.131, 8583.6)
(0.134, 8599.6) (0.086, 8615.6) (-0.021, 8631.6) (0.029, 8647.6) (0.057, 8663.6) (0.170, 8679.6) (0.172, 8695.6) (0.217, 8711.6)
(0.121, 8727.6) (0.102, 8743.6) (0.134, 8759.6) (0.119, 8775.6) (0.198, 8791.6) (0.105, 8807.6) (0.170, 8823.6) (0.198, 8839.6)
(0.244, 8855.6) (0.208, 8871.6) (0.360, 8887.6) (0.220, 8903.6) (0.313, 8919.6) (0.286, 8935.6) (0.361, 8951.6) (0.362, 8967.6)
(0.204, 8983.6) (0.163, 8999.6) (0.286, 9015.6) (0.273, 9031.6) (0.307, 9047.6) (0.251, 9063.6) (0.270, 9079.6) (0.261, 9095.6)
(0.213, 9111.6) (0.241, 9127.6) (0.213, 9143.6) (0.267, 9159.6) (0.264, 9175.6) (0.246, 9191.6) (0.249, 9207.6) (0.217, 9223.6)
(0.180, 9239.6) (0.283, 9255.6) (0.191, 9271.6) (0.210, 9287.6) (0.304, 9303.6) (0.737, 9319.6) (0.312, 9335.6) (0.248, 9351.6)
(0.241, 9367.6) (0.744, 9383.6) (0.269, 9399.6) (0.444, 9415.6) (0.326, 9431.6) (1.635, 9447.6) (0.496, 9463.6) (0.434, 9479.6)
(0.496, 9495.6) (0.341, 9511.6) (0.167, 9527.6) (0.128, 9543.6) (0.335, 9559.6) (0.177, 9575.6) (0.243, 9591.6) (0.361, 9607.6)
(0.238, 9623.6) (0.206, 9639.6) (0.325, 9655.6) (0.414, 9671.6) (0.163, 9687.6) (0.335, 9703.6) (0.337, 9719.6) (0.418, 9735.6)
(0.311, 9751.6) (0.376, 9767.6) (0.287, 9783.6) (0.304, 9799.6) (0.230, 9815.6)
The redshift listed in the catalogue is 1.220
